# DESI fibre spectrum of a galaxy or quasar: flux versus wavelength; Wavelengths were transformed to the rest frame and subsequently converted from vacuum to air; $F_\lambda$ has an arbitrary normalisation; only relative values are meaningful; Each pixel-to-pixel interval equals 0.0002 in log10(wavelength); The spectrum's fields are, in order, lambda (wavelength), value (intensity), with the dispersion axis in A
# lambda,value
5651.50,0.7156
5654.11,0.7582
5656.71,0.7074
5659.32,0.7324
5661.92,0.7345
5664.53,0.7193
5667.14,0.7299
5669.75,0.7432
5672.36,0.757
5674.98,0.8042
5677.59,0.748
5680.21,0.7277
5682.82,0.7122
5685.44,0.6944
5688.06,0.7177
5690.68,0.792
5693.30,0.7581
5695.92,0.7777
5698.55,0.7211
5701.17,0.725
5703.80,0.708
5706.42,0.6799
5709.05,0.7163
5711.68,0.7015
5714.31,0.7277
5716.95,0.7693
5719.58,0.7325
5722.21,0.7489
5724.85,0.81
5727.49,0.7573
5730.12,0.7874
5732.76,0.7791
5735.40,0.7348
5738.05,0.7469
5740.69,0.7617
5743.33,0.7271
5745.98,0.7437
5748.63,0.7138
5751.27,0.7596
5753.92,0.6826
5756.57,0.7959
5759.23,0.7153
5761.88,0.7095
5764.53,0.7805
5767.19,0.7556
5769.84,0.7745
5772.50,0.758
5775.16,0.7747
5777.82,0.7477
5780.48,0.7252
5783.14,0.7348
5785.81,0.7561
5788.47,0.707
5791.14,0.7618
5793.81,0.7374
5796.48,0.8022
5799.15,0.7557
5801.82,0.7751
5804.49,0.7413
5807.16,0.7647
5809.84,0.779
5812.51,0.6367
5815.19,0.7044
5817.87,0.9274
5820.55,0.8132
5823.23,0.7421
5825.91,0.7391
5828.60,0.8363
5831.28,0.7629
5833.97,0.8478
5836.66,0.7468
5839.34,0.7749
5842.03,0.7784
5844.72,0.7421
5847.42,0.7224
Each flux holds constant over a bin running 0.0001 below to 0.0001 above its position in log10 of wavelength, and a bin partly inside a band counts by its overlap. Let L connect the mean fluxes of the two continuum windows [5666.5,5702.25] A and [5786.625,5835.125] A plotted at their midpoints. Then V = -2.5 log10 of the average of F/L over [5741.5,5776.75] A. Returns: 0.018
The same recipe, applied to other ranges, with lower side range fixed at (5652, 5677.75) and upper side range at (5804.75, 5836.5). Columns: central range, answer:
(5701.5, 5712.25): 0.07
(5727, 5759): 0.02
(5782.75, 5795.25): 0.04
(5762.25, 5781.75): 0.01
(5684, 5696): 0.00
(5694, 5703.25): 0.01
